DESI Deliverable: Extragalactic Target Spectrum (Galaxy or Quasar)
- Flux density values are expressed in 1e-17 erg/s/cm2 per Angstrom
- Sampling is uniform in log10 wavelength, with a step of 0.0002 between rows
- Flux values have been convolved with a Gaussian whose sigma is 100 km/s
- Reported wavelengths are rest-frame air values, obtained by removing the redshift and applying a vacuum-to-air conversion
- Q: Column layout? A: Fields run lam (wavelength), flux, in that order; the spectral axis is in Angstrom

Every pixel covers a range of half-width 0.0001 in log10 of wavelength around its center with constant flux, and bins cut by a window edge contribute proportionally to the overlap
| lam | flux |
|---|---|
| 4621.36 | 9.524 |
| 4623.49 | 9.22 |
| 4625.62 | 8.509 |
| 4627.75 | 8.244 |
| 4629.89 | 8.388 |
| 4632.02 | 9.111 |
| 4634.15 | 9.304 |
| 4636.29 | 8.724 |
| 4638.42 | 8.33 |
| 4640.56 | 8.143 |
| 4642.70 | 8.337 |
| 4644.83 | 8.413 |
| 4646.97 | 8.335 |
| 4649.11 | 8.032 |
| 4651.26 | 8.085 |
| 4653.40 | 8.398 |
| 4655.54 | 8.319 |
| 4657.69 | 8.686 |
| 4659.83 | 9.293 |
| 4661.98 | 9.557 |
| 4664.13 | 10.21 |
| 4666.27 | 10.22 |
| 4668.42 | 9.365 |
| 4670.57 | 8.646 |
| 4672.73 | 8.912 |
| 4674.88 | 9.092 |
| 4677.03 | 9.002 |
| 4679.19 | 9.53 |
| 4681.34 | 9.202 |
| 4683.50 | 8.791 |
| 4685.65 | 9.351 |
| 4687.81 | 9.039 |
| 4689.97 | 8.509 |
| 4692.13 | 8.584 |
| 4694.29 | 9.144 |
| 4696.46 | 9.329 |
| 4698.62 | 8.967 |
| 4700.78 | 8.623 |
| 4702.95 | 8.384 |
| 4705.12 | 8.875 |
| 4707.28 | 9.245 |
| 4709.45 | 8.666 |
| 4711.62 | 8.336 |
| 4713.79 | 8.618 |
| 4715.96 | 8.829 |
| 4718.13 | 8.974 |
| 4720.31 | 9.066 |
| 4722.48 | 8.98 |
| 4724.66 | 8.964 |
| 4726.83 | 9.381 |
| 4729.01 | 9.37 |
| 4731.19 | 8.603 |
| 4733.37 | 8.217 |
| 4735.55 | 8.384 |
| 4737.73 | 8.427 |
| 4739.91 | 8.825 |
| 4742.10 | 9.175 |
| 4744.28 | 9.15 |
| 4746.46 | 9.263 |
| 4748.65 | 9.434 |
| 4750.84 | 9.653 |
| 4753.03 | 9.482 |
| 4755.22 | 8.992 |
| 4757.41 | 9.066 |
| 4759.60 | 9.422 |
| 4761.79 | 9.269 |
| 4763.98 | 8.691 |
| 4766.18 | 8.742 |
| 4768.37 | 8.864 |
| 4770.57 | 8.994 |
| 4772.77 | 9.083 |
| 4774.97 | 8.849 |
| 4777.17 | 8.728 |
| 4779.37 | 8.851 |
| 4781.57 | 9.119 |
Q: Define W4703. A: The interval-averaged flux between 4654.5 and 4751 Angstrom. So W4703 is 9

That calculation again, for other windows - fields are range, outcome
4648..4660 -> 8.41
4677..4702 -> 9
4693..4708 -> 8.93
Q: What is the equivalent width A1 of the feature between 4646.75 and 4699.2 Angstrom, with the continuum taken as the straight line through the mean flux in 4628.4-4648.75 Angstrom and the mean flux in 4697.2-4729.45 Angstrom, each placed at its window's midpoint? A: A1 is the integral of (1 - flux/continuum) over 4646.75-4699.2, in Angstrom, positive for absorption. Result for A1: -1.8 Angstrom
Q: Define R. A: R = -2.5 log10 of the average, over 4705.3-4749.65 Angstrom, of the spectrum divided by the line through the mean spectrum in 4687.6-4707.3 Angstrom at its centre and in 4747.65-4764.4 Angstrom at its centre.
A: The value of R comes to 0.02 mag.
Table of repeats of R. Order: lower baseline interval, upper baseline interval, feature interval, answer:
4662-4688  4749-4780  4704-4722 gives 0.044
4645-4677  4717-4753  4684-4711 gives 0.010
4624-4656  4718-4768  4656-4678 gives -0.081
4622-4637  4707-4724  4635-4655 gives 0.061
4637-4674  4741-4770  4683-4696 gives -0.002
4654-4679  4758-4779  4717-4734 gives 0.012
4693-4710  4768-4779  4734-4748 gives 0.004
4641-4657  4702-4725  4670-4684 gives -0.066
